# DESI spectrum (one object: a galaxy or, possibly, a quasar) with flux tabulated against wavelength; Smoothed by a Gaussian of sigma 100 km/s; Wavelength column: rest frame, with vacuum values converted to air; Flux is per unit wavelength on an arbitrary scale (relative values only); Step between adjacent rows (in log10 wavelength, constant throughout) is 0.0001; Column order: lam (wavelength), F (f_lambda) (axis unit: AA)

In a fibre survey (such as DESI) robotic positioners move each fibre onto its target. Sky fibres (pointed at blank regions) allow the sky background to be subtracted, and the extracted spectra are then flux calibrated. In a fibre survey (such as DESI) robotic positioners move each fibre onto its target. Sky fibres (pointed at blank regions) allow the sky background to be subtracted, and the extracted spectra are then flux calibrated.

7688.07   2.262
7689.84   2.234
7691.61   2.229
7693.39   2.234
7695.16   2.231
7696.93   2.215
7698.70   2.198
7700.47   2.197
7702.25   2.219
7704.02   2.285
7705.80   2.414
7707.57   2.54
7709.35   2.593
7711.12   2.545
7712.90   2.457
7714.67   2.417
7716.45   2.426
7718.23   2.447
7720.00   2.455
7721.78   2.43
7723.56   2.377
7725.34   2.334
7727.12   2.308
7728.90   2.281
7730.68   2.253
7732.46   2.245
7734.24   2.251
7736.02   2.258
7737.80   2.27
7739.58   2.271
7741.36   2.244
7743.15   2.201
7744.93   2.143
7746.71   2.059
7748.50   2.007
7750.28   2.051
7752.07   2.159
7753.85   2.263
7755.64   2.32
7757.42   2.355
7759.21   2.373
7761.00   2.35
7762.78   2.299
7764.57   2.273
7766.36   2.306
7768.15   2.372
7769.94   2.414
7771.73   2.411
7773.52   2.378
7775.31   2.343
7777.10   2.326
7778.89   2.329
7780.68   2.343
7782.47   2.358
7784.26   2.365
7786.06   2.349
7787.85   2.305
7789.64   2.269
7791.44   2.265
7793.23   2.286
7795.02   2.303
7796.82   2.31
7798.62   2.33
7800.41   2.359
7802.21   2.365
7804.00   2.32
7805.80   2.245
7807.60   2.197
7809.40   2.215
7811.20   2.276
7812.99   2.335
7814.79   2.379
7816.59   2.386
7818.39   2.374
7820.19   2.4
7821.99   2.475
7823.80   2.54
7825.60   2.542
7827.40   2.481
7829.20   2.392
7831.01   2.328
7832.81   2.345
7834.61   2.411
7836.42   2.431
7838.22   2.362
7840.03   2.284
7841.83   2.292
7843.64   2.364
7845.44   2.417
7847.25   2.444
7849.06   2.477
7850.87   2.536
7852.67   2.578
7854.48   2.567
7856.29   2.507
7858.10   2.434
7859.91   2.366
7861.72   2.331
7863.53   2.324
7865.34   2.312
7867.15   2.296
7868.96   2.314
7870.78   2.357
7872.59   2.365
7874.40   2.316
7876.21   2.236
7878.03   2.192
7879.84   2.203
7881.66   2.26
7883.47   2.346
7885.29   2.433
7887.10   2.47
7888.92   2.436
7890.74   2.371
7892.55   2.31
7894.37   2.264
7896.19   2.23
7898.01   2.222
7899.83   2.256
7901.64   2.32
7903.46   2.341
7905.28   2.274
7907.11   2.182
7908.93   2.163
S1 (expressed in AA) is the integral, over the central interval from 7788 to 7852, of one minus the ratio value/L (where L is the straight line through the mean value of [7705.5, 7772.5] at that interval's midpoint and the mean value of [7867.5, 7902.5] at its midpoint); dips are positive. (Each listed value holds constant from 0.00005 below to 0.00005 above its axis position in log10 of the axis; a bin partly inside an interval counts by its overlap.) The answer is -1.4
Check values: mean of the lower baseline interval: 2.32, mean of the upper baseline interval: 2.31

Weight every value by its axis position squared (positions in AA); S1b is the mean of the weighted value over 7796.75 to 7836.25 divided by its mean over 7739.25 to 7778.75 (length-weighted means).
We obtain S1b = 1.06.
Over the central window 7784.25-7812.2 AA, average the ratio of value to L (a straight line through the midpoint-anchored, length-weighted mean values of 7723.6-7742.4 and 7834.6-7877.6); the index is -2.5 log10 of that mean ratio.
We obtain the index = 0.02 mag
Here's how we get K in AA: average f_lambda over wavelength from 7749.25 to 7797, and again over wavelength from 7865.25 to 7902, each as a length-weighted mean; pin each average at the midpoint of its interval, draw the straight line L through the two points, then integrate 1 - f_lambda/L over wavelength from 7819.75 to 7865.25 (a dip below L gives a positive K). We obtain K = -2.2 AA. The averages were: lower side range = 2.31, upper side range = 2.31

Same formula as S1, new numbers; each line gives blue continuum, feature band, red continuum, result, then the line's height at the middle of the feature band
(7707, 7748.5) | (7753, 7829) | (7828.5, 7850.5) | 0.5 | 2.36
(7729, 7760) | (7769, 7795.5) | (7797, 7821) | -0.7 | 2.28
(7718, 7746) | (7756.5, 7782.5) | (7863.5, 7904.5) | -0.6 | 2.3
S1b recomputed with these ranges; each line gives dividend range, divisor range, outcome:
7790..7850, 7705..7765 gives 1.04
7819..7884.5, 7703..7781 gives 1.06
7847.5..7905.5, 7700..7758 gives 1.06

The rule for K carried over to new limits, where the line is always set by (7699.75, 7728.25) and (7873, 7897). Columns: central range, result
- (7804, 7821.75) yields 0.2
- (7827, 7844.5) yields -0.2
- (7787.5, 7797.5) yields 0.3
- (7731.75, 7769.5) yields 2.2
